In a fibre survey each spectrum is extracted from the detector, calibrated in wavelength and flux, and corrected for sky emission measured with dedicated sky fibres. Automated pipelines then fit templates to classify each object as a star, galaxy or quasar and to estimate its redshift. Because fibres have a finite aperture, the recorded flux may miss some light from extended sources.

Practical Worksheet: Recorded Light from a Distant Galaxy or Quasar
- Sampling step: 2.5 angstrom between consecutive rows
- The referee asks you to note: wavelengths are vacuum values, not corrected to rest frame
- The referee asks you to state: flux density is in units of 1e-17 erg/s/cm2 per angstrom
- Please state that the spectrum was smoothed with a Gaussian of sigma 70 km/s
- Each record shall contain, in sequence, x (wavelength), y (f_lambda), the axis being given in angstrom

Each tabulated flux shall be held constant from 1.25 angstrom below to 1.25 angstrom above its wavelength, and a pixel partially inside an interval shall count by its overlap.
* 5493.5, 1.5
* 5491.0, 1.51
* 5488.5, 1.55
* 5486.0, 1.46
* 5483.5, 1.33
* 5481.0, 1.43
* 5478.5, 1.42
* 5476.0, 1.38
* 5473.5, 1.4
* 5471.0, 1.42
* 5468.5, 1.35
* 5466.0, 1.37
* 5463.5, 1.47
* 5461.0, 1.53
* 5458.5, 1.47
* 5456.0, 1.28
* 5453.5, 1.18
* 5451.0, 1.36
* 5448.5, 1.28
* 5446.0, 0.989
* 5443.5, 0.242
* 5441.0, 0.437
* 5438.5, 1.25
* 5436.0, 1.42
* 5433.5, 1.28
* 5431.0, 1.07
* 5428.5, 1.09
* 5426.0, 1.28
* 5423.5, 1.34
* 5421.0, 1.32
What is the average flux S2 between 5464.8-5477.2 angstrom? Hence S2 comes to 1.38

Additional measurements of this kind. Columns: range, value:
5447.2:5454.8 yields 1.27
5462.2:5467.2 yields 1.42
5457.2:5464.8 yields 1.49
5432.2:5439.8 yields 1.31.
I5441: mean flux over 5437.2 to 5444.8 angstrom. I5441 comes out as 0.65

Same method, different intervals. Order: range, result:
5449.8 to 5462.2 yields 1.36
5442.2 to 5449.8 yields 0.838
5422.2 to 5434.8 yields 1.21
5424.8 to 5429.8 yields 1.18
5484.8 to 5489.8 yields 1.51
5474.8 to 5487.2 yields 1.4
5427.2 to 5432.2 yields 1.08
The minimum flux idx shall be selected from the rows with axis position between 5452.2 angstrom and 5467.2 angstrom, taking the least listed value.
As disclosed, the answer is 1.18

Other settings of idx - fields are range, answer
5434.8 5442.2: 0.437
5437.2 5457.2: 0.242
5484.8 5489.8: 1.46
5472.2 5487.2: 1.33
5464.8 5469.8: 1.35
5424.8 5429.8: 1.09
